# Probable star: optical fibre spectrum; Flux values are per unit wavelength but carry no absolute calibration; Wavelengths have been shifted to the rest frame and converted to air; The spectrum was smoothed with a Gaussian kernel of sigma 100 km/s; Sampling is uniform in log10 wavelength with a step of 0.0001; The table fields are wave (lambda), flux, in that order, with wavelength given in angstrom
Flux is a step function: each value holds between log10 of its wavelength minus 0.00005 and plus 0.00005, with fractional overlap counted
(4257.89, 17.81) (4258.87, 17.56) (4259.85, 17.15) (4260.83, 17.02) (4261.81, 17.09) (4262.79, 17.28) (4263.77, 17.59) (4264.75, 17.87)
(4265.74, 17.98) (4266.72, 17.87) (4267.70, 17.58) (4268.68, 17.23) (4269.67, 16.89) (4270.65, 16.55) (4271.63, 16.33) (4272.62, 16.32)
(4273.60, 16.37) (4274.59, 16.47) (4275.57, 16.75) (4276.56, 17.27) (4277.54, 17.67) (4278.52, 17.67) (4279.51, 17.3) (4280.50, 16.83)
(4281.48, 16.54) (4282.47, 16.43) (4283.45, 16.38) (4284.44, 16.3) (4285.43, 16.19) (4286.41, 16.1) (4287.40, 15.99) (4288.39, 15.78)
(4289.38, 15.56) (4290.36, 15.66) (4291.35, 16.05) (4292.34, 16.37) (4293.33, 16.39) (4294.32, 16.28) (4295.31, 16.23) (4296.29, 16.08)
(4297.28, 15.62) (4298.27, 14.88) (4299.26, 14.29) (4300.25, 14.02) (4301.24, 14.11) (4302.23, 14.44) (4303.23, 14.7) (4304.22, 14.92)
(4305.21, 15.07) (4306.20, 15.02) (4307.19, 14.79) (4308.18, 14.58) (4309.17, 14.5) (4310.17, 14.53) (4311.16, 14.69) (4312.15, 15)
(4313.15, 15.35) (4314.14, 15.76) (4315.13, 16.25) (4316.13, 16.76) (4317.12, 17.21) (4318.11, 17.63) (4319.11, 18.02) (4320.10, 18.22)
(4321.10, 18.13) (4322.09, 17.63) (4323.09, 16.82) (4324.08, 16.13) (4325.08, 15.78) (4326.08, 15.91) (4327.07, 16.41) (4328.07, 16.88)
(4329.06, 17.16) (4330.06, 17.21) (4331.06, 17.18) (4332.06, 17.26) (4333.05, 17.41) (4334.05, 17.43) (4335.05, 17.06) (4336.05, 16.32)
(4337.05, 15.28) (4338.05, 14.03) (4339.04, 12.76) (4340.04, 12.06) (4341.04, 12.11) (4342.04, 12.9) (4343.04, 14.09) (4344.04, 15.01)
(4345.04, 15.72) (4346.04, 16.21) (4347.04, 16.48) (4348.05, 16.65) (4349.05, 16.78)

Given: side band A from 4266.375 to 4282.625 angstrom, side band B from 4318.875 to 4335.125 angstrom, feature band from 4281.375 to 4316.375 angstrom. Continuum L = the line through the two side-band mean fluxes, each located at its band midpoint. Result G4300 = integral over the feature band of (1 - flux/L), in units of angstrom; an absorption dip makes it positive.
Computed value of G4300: 3.2 angstrom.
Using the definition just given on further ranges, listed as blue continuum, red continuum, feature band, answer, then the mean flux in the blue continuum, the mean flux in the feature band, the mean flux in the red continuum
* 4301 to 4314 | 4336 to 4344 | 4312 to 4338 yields -4.77 angstrom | 14.8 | 16.7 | 13.6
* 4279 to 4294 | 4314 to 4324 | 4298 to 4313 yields 1.95 angstrom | 16.3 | 14.6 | 17.3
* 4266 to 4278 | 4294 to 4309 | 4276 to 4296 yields -0.53 angstrom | 17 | 16.4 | 15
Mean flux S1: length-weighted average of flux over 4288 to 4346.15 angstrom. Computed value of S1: 15.7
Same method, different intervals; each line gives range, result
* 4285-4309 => 15.4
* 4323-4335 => 16.8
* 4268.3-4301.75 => 16.2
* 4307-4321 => 16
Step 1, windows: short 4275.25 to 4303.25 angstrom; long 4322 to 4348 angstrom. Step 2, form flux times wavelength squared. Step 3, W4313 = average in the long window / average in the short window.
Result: 1.0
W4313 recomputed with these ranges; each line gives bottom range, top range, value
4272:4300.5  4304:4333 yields 1.02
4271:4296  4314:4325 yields 1.06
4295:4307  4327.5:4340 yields 1.10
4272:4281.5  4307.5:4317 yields 0.92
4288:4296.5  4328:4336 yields 1.09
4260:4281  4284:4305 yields 0.91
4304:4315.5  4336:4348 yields 0.97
